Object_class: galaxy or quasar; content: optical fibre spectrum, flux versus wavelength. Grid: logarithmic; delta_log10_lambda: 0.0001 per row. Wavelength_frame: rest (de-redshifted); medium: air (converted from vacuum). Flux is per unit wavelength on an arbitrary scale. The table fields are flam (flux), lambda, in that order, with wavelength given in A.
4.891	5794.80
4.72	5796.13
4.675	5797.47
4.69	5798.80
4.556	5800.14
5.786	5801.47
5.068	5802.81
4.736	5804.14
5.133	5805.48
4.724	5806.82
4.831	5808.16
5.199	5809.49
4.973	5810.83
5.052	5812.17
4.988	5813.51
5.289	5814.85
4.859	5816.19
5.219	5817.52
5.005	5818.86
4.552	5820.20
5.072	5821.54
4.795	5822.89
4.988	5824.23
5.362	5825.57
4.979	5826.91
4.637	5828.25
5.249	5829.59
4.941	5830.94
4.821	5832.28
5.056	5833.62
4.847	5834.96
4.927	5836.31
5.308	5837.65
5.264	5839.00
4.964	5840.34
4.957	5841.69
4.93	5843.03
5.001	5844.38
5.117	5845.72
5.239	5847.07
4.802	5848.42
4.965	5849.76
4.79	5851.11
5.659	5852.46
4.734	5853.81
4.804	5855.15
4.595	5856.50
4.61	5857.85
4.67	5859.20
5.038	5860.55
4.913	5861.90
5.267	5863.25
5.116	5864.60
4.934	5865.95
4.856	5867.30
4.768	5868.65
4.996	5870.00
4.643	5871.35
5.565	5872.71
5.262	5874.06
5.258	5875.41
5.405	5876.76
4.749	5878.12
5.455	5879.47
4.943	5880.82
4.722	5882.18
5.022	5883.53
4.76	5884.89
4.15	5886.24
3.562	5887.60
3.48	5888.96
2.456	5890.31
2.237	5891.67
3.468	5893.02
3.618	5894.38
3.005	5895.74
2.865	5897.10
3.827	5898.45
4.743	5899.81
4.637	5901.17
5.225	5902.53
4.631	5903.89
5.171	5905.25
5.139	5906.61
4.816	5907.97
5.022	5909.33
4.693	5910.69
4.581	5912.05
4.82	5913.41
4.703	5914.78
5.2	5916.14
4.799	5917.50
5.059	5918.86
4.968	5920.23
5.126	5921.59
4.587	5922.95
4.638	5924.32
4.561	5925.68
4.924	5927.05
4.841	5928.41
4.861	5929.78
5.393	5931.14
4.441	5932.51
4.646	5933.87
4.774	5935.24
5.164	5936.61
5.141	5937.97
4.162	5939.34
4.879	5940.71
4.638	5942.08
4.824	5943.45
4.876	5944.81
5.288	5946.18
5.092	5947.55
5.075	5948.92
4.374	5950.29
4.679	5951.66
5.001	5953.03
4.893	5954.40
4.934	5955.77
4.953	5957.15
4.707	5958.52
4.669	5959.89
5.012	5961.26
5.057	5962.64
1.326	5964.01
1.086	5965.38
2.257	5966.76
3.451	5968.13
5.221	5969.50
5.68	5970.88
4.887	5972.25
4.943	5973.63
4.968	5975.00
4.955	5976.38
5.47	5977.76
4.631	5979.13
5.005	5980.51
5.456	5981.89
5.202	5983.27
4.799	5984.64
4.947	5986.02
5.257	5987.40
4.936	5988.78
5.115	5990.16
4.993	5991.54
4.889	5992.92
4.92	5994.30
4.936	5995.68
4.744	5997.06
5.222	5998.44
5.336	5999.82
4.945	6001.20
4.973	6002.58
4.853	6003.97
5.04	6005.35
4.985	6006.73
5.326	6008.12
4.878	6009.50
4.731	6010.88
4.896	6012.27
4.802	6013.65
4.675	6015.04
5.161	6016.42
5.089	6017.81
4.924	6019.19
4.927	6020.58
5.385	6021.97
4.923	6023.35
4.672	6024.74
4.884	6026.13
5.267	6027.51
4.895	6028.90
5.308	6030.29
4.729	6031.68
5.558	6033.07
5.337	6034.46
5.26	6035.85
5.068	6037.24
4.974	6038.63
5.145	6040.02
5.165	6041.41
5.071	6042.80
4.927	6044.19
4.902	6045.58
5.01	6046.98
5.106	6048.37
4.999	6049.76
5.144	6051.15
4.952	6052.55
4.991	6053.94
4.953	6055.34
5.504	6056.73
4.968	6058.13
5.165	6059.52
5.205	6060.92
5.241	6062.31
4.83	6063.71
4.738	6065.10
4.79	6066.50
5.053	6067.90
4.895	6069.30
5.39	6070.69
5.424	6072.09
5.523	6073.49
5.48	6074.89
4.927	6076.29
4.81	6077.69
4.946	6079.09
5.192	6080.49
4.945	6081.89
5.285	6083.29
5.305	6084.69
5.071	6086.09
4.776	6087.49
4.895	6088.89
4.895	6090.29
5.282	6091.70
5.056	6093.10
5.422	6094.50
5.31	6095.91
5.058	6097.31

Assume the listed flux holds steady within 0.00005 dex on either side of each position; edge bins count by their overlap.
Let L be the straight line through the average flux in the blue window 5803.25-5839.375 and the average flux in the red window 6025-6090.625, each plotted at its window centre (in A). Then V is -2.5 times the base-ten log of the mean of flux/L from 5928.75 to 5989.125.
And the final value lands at 0.08 mag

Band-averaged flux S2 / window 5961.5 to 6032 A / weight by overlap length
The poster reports 4.79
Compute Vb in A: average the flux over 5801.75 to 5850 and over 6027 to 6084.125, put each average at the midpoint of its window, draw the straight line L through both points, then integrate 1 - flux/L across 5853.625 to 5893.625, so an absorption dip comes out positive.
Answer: 3.2 A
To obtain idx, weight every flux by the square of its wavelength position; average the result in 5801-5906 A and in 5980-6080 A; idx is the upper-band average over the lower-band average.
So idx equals 1.12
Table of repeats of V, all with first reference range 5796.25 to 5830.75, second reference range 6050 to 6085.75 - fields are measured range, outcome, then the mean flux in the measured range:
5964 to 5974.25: 0.324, 3.75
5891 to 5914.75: 0.173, 4.28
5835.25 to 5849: -0.012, 5.04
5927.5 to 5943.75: 0.049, 4.81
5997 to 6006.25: 0.007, 5.04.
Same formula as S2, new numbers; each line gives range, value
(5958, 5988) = 4.5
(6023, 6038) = 5.08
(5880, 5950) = 4.56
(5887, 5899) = 3.16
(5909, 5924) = 4.86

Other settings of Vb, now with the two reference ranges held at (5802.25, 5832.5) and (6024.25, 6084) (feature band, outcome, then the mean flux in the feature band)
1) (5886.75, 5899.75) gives 4.6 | 3.26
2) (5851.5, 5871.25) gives 0.3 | 4.92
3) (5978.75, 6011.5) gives 0.3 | 5.01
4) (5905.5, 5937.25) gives 1.0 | 4.86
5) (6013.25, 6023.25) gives 0.1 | 5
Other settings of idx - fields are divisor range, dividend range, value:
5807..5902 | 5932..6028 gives 1.06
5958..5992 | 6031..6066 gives 1.14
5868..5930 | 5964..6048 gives 1.11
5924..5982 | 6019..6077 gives 1.13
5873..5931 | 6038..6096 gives 1.18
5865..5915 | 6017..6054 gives 1.18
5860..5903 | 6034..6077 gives 1.21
